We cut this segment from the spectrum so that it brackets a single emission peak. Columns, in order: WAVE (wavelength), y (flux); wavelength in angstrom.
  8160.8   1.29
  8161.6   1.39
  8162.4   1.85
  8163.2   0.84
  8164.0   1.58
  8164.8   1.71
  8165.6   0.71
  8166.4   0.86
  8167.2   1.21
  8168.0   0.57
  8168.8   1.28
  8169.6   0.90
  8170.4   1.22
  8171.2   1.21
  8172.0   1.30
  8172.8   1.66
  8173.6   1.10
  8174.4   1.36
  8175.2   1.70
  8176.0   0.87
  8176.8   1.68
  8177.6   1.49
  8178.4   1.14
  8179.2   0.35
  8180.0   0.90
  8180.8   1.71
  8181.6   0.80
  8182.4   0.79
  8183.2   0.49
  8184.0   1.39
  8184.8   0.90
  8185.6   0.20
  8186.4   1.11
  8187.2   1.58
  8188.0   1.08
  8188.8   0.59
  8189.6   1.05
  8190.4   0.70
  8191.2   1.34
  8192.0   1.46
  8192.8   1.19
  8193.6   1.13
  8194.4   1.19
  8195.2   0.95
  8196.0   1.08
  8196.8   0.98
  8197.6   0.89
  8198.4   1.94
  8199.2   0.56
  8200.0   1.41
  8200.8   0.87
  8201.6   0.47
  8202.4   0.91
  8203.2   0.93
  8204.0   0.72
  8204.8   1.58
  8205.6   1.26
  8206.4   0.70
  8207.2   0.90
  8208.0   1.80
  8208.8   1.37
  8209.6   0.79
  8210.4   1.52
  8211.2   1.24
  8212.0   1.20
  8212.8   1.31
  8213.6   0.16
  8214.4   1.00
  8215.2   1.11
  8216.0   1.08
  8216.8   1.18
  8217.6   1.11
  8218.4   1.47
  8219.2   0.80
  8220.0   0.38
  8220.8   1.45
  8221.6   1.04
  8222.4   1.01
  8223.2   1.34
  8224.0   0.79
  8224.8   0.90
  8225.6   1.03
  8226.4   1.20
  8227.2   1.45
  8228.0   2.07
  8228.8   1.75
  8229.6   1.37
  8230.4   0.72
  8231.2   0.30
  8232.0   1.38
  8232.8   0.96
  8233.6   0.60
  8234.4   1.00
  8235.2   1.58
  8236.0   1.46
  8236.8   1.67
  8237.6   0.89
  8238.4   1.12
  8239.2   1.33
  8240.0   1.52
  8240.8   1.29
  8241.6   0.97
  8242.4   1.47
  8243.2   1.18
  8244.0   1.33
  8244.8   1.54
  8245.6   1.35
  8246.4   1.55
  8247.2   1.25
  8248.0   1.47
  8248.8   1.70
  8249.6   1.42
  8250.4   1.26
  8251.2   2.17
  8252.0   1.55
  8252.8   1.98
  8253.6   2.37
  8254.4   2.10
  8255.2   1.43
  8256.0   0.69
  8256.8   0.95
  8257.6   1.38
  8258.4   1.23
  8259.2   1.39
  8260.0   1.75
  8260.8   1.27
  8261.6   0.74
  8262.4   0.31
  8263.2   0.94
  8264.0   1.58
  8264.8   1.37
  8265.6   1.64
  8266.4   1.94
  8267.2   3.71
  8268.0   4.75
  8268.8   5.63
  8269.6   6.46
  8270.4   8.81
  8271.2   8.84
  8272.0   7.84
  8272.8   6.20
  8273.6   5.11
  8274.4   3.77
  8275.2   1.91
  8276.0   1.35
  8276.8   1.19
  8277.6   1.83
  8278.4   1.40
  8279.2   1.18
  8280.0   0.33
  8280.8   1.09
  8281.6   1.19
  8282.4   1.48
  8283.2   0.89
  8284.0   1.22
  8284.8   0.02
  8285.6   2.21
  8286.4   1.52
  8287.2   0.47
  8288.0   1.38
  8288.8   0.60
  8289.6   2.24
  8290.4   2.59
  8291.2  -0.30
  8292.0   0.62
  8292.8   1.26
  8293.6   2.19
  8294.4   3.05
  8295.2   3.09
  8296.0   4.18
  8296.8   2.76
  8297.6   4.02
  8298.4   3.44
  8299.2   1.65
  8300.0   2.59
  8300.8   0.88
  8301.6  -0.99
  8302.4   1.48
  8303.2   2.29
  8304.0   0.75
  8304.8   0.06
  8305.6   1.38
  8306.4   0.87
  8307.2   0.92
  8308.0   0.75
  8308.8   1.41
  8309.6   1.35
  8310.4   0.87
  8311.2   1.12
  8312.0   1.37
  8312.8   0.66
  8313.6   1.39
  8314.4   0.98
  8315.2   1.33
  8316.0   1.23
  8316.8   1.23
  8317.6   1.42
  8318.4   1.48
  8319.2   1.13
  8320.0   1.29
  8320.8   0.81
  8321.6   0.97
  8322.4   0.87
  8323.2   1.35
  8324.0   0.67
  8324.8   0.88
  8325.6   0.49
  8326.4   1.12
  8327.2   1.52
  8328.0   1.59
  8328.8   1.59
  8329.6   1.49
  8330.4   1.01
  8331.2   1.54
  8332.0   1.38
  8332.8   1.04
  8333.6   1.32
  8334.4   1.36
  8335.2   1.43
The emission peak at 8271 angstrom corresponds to Halpha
